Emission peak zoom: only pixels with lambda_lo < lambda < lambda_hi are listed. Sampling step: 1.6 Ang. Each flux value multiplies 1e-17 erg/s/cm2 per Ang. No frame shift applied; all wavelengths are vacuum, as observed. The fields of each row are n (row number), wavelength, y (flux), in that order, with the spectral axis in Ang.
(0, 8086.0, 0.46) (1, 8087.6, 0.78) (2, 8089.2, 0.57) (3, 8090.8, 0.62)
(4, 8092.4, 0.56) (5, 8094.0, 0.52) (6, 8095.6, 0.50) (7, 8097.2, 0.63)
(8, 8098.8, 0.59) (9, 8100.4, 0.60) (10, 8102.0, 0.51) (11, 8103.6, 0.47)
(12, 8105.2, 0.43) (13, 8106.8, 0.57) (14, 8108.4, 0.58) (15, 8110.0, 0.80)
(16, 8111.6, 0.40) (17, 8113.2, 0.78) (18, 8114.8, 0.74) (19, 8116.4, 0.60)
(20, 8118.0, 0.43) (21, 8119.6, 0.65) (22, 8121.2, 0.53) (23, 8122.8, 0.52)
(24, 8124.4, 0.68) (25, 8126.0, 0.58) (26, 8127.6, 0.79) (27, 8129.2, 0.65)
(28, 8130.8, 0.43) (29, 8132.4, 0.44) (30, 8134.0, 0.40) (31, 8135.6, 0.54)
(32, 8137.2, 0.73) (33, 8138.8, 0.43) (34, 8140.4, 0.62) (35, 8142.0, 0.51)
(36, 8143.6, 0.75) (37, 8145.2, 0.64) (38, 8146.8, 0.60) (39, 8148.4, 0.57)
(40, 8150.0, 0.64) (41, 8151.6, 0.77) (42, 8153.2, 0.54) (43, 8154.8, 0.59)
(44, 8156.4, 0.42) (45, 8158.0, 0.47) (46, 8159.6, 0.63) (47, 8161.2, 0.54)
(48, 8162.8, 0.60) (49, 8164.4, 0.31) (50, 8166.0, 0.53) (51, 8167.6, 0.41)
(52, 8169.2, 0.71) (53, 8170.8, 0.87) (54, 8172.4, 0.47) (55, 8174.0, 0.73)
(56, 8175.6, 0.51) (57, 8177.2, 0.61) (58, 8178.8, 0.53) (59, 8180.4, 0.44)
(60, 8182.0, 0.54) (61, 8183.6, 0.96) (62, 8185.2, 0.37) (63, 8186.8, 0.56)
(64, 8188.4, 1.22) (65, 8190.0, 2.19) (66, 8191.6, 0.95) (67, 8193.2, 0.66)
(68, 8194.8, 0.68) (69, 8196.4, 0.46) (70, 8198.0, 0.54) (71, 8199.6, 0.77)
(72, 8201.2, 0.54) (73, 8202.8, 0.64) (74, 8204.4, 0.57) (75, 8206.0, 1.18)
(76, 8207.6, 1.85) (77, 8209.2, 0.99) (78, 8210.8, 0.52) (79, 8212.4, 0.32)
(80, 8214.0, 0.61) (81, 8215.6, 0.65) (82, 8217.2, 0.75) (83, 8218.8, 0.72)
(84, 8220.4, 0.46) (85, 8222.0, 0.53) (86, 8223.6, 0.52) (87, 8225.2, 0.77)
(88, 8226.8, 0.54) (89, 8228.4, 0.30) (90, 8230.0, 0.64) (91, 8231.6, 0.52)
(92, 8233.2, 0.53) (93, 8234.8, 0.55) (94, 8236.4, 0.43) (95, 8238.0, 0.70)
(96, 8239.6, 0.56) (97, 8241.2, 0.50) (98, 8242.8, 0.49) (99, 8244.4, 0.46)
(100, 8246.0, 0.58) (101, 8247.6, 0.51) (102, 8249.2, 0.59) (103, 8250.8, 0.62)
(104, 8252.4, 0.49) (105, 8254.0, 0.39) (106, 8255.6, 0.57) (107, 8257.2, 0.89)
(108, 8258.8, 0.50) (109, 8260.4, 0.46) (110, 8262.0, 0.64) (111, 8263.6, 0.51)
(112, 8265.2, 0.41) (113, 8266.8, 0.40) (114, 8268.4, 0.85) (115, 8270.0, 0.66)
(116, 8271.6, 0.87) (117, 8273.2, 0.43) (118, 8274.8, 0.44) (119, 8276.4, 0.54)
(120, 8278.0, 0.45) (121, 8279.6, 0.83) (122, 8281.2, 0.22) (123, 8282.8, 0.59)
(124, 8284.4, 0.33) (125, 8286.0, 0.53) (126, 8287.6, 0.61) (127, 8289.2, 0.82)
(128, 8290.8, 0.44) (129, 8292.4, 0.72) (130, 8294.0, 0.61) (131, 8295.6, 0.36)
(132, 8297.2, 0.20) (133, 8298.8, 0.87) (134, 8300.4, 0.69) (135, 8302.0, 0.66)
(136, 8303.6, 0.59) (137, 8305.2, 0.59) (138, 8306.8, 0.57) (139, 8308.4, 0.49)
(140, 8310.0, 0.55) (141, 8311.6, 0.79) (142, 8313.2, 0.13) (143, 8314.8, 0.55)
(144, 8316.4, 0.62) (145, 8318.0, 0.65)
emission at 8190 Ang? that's [S II] 6716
